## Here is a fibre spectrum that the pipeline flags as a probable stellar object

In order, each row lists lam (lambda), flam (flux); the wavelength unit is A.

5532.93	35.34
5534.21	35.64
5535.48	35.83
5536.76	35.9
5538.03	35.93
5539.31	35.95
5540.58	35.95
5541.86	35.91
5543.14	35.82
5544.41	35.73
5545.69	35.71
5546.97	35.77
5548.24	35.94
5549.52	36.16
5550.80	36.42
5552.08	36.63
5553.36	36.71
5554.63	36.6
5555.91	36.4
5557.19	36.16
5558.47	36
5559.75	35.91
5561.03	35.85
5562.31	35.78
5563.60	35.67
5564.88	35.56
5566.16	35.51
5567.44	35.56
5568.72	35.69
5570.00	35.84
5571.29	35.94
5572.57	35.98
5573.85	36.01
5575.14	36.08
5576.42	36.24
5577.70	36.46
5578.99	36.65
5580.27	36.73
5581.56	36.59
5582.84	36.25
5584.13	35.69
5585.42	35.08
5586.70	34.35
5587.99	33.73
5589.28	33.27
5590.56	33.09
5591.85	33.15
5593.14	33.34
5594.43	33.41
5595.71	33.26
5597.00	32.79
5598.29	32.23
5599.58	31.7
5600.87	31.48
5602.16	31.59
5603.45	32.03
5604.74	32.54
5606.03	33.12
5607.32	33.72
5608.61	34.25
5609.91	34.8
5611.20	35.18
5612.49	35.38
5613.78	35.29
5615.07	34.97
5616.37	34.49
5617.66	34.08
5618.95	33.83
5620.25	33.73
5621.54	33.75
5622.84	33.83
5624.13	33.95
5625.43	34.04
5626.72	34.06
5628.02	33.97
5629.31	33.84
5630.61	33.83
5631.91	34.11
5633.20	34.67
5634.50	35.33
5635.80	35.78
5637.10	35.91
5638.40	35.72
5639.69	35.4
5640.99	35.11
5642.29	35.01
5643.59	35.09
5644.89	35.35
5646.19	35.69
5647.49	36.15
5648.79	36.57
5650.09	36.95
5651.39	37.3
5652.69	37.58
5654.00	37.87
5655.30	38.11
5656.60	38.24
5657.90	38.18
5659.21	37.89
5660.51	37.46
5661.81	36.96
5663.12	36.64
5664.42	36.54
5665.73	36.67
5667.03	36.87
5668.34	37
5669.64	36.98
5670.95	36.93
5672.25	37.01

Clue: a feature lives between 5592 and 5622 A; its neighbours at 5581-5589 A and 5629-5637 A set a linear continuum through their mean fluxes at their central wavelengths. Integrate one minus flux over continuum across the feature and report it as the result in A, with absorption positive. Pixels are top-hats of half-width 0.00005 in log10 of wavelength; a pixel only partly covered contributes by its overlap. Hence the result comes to 1.23 A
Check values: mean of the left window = 35.2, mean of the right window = 34.7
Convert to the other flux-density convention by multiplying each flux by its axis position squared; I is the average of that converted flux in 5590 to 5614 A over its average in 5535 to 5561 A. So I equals 0.94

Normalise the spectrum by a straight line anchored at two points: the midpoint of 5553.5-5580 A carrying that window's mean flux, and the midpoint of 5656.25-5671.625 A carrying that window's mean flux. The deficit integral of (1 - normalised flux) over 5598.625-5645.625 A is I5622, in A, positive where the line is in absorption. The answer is 3.2 A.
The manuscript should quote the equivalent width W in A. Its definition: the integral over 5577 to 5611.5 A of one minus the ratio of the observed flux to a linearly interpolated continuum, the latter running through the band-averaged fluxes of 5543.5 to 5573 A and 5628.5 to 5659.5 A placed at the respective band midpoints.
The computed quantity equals 1.98 A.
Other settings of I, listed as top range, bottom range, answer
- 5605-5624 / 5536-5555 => 0.97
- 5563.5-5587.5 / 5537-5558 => 1.00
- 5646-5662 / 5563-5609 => 1.11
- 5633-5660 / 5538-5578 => 1.04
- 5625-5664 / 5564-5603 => 1.06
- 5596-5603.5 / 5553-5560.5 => 0.90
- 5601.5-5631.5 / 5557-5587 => 0.96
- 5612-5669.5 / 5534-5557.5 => 1.02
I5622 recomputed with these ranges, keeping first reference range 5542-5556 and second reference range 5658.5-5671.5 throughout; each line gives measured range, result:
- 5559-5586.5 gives 0.3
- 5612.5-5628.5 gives 1.1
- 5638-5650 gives 0.4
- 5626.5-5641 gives 0.8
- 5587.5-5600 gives 1.2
